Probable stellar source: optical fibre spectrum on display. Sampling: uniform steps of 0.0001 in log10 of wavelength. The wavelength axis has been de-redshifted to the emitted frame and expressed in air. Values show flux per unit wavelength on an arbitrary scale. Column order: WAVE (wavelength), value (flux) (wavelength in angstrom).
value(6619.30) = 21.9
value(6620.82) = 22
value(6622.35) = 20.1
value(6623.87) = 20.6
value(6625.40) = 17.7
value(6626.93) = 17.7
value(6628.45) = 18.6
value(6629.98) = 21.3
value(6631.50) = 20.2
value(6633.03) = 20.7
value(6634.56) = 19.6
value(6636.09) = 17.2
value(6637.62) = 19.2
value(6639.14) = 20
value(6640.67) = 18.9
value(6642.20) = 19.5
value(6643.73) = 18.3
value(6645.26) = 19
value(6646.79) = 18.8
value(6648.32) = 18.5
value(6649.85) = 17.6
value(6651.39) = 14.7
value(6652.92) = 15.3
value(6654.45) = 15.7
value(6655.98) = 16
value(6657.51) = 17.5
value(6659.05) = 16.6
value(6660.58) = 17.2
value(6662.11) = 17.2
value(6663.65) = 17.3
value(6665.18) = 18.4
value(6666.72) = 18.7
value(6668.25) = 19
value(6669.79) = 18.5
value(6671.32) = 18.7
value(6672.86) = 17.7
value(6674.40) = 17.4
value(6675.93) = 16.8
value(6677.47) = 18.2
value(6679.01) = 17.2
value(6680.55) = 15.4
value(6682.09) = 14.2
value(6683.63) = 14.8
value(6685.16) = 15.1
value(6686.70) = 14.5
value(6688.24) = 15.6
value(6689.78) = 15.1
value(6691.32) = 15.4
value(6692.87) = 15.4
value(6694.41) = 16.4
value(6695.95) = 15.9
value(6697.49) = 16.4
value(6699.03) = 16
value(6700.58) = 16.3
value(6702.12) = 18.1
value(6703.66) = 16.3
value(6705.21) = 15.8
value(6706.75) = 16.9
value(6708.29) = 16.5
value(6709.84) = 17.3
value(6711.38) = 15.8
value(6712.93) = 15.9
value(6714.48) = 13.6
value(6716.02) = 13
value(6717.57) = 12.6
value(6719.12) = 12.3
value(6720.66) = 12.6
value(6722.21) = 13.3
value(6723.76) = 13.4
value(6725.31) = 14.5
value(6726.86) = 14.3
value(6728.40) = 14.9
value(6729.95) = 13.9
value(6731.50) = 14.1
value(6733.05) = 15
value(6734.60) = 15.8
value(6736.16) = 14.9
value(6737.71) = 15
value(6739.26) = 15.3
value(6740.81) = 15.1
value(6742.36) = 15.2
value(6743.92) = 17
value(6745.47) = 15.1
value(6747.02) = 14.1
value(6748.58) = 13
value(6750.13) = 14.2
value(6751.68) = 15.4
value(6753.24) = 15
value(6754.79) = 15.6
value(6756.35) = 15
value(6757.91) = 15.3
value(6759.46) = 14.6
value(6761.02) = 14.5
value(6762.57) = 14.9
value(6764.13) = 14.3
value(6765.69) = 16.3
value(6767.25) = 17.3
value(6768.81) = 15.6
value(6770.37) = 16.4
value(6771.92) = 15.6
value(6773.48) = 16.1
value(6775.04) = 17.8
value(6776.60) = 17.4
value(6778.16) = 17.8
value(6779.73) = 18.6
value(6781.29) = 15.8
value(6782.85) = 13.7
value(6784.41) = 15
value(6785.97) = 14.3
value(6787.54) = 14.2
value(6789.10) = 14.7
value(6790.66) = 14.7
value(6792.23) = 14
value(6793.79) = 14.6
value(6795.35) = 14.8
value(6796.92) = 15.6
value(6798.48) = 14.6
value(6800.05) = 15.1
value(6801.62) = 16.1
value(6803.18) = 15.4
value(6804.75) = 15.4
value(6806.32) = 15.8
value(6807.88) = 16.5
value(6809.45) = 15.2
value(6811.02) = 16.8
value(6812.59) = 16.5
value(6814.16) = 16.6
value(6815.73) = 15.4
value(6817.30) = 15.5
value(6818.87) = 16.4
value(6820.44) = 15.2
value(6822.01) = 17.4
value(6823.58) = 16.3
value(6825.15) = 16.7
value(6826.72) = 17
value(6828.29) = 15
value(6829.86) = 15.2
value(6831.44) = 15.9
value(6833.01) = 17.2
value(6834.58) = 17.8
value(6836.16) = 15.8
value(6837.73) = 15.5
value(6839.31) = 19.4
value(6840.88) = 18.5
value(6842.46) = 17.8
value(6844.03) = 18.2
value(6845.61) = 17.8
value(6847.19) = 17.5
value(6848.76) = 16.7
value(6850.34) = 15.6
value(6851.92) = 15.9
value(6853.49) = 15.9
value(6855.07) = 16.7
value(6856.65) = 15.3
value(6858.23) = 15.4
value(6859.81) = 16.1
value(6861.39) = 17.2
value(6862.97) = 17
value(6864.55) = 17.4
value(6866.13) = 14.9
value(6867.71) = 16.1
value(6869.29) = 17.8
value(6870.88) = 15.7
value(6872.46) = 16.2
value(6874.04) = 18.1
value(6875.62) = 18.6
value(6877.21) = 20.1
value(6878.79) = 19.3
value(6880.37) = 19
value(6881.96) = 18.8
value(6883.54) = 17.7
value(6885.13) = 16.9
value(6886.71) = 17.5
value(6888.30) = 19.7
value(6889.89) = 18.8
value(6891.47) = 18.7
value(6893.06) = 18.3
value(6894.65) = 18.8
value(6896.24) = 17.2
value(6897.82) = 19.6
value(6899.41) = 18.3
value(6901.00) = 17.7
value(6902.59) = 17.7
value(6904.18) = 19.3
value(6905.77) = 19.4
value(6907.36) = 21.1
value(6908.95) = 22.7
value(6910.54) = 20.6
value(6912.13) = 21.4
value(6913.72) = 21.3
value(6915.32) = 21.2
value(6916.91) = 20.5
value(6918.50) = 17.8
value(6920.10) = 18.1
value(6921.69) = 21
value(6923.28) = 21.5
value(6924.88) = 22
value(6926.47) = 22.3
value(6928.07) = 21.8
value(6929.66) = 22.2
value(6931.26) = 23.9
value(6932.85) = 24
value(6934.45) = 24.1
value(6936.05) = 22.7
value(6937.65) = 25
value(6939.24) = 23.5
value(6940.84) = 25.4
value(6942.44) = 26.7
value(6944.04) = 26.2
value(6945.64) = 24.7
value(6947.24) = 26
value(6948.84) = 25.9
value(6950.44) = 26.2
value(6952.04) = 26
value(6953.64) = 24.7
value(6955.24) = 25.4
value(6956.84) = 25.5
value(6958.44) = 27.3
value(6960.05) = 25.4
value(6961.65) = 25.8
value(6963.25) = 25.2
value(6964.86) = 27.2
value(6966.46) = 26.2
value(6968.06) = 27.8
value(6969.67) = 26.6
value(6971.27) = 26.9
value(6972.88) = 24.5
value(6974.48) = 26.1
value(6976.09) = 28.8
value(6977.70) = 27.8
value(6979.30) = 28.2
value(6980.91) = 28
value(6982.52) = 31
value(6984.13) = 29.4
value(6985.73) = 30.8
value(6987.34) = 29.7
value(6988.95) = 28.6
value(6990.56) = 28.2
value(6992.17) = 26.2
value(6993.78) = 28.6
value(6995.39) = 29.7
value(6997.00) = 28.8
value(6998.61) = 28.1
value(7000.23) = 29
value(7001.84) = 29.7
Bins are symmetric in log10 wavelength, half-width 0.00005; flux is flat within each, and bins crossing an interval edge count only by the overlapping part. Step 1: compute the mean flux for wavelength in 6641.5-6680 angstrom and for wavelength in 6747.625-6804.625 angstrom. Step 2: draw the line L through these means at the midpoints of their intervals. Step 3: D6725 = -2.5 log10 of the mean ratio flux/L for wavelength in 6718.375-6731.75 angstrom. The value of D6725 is 0.19 mag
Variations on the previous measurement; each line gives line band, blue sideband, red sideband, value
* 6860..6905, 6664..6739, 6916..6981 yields 0.24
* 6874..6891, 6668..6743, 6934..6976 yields 0.22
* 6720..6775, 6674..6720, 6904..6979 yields 0.16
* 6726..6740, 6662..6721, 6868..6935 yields 0.14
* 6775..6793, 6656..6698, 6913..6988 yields 0.27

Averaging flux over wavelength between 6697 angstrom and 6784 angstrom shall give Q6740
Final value 15.3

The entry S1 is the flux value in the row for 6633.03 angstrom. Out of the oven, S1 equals 20.7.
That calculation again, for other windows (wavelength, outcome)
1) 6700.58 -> 16.3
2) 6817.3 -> 15.5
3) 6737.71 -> 15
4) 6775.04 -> 17.8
